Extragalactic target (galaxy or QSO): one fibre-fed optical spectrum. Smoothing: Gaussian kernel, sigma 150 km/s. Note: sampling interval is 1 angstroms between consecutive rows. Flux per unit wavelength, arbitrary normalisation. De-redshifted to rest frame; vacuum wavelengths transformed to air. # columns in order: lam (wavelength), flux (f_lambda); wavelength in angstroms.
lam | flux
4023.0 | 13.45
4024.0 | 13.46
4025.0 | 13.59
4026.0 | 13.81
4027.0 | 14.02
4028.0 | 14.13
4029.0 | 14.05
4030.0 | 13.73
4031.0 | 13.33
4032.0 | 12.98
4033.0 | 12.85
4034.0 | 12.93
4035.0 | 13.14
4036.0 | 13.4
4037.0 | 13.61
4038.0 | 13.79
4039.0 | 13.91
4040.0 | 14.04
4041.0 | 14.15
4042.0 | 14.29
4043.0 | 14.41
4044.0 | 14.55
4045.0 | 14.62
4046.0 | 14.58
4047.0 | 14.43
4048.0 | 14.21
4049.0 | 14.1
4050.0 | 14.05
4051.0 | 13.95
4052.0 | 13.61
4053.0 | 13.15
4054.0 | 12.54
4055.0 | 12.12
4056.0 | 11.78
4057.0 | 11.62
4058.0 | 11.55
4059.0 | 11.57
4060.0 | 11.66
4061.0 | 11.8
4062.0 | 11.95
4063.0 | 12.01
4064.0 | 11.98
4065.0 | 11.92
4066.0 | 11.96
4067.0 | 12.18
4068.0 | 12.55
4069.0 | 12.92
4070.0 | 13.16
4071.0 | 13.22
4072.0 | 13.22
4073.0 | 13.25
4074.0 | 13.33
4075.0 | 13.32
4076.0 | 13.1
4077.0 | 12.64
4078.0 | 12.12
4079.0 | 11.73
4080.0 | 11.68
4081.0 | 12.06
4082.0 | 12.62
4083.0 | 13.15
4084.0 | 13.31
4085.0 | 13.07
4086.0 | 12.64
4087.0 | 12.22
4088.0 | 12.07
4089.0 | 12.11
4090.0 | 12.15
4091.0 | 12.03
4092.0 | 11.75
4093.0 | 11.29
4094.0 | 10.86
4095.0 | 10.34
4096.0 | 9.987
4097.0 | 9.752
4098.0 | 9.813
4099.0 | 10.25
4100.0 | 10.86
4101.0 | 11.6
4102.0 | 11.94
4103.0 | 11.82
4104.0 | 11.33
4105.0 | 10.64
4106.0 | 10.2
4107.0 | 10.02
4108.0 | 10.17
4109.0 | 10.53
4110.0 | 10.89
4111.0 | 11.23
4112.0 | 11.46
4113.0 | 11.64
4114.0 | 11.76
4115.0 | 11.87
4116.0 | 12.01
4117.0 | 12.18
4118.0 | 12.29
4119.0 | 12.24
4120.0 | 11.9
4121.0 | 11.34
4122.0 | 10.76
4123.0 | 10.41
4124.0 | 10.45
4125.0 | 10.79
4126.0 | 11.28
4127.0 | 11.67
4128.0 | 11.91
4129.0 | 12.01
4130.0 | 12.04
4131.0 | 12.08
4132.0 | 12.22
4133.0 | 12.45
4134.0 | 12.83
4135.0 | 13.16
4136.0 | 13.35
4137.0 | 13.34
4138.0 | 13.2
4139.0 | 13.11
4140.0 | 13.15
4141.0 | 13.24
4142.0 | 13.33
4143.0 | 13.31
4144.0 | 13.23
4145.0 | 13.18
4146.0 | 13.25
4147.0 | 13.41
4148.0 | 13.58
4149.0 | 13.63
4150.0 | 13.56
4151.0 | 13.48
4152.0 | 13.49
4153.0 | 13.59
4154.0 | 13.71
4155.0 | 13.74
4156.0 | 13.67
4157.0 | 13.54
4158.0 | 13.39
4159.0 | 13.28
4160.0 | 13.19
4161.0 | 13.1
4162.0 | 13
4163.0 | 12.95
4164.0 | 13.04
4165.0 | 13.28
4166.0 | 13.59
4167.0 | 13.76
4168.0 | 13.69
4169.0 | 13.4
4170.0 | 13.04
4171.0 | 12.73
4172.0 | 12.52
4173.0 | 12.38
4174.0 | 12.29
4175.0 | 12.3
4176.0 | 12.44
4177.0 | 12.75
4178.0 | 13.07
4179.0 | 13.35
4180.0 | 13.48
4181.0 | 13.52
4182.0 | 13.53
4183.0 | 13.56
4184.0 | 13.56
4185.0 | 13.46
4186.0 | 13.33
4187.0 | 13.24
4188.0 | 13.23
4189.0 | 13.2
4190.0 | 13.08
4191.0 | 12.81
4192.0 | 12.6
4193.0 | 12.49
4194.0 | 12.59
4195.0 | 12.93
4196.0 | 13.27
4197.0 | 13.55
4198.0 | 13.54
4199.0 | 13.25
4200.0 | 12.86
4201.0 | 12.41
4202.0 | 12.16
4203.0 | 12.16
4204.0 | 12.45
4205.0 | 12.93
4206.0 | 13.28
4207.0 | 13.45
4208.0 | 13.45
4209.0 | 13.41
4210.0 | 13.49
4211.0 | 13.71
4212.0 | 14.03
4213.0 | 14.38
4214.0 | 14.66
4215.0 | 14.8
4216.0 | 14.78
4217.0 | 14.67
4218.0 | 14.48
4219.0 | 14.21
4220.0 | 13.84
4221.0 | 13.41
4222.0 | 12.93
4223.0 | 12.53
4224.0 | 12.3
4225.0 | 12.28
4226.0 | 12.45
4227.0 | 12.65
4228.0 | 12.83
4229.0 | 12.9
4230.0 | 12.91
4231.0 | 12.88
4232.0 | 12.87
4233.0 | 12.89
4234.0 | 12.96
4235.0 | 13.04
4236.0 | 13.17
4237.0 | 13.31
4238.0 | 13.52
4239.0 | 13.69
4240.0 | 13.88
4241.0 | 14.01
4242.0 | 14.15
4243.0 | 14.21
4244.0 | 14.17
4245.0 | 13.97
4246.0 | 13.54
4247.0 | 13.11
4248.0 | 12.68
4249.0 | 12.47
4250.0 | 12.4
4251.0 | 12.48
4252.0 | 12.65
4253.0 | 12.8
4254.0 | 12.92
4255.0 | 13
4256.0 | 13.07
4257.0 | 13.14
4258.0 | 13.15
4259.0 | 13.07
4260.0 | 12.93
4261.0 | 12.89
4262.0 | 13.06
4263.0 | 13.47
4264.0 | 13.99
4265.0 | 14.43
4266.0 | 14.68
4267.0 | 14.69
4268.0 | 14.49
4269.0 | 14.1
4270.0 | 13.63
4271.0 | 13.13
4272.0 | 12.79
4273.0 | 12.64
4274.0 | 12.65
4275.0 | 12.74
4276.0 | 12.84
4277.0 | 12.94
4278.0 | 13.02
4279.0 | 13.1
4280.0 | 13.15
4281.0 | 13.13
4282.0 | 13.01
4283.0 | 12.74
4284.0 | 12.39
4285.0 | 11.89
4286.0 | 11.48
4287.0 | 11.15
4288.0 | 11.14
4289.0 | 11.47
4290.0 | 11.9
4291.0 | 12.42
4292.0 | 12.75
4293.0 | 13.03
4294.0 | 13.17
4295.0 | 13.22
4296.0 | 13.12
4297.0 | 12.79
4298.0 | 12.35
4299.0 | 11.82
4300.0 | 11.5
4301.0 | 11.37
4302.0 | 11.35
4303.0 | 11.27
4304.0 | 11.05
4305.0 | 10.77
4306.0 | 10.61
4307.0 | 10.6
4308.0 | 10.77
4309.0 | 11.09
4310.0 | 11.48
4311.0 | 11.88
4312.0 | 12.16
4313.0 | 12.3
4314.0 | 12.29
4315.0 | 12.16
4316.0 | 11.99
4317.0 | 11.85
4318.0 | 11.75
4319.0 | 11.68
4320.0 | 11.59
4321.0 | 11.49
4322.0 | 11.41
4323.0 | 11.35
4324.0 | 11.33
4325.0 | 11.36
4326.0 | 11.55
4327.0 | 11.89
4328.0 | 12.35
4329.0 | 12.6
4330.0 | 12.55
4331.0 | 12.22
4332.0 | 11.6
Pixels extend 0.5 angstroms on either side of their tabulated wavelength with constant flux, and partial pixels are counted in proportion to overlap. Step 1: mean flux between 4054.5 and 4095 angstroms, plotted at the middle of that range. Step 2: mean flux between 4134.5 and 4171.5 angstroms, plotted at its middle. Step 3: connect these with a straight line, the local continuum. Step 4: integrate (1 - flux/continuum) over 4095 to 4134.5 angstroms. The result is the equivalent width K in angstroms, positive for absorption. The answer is 4.7 angstroms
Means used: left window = 12.3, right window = 13.3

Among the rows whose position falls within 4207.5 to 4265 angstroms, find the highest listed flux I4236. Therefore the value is 14.8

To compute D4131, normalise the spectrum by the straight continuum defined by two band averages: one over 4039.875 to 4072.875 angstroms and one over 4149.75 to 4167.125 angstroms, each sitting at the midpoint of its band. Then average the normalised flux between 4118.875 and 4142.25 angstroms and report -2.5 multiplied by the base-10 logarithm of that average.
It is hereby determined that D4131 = 0.10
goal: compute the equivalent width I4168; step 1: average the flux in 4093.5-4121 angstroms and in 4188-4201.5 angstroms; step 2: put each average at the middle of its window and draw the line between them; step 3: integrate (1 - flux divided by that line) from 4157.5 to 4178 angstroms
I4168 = -1.0 angstroms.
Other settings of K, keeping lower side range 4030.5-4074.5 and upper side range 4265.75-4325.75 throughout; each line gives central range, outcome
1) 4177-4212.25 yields -1.6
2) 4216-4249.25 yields -2.4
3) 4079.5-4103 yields 2.4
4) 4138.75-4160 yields -1.1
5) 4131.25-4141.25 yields -0.1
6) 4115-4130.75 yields 1.6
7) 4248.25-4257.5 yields -0.3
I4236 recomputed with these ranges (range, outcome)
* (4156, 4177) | 13.76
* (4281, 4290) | 13.13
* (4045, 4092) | 14.62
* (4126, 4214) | 14.66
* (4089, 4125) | 12.29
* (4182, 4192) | 13.56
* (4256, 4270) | 14.69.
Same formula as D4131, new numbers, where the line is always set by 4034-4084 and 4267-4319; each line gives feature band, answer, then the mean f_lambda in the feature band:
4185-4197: -0.037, 13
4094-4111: 0.204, 10.7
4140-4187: -0.049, 13.3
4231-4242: -0.077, 13.4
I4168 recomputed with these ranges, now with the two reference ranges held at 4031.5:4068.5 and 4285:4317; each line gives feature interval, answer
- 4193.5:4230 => -3.1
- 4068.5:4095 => 0.9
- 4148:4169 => -1.5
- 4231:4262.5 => -2.9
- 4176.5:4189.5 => -1.0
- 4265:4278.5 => -1.7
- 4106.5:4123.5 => 1.9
